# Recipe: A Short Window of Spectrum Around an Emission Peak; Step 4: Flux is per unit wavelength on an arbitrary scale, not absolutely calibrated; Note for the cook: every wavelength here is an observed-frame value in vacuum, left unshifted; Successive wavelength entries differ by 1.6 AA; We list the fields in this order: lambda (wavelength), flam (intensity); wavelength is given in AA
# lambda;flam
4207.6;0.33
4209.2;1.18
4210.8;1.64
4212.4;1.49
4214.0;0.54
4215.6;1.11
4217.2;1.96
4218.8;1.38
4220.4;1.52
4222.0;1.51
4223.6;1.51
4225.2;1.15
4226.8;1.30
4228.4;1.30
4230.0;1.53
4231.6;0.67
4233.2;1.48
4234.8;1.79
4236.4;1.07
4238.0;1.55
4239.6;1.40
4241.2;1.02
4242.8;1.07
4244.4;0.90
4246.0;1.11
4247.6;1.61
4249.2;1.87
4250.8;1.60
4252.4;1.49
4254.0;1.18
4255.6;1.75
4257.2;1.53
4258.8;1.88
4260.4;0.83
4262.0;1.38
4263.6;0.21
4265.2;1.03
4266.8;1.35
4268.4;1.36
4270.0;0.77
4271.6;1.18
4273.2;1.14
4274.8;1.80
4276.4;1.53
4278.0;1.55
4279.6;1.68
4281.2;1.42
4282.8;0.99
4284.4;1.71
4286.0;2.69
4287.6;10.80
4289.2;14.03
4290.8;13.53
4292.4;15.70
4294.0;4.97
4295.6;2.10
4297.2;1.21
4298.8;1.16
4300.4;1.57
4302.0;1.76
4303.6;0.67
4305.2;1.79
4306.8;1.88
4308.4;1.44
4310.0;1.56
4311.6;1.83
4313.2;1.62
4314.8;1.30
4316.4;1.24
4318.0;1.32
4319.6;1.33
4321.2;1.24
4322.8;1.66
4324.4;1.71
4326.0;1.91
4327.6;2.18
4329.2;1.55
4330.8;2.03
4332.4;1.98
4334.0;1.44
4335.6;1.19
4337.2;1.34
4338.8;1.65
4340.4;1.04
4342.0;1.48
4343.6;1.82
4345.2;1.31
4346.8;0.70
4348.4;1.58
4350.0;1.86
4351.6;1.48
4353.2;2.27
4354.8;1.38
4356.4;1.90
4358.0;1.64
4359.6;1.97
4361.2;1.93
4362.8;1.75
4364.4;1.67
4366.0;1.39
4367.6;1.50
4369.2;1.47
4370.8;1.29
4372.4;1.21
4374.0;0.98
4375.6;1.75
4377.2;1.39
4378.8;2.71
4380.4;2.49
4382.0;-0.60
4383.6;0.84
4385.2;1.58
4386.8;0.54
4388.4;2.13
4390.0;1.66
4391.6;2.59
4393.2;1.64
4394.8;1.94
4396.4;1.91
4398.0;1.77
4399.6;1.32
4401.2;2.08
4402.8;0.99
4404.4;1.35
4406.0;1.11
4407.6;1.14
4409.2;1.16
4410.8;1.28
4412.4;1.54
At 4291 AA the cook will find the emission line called [O II] 3727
